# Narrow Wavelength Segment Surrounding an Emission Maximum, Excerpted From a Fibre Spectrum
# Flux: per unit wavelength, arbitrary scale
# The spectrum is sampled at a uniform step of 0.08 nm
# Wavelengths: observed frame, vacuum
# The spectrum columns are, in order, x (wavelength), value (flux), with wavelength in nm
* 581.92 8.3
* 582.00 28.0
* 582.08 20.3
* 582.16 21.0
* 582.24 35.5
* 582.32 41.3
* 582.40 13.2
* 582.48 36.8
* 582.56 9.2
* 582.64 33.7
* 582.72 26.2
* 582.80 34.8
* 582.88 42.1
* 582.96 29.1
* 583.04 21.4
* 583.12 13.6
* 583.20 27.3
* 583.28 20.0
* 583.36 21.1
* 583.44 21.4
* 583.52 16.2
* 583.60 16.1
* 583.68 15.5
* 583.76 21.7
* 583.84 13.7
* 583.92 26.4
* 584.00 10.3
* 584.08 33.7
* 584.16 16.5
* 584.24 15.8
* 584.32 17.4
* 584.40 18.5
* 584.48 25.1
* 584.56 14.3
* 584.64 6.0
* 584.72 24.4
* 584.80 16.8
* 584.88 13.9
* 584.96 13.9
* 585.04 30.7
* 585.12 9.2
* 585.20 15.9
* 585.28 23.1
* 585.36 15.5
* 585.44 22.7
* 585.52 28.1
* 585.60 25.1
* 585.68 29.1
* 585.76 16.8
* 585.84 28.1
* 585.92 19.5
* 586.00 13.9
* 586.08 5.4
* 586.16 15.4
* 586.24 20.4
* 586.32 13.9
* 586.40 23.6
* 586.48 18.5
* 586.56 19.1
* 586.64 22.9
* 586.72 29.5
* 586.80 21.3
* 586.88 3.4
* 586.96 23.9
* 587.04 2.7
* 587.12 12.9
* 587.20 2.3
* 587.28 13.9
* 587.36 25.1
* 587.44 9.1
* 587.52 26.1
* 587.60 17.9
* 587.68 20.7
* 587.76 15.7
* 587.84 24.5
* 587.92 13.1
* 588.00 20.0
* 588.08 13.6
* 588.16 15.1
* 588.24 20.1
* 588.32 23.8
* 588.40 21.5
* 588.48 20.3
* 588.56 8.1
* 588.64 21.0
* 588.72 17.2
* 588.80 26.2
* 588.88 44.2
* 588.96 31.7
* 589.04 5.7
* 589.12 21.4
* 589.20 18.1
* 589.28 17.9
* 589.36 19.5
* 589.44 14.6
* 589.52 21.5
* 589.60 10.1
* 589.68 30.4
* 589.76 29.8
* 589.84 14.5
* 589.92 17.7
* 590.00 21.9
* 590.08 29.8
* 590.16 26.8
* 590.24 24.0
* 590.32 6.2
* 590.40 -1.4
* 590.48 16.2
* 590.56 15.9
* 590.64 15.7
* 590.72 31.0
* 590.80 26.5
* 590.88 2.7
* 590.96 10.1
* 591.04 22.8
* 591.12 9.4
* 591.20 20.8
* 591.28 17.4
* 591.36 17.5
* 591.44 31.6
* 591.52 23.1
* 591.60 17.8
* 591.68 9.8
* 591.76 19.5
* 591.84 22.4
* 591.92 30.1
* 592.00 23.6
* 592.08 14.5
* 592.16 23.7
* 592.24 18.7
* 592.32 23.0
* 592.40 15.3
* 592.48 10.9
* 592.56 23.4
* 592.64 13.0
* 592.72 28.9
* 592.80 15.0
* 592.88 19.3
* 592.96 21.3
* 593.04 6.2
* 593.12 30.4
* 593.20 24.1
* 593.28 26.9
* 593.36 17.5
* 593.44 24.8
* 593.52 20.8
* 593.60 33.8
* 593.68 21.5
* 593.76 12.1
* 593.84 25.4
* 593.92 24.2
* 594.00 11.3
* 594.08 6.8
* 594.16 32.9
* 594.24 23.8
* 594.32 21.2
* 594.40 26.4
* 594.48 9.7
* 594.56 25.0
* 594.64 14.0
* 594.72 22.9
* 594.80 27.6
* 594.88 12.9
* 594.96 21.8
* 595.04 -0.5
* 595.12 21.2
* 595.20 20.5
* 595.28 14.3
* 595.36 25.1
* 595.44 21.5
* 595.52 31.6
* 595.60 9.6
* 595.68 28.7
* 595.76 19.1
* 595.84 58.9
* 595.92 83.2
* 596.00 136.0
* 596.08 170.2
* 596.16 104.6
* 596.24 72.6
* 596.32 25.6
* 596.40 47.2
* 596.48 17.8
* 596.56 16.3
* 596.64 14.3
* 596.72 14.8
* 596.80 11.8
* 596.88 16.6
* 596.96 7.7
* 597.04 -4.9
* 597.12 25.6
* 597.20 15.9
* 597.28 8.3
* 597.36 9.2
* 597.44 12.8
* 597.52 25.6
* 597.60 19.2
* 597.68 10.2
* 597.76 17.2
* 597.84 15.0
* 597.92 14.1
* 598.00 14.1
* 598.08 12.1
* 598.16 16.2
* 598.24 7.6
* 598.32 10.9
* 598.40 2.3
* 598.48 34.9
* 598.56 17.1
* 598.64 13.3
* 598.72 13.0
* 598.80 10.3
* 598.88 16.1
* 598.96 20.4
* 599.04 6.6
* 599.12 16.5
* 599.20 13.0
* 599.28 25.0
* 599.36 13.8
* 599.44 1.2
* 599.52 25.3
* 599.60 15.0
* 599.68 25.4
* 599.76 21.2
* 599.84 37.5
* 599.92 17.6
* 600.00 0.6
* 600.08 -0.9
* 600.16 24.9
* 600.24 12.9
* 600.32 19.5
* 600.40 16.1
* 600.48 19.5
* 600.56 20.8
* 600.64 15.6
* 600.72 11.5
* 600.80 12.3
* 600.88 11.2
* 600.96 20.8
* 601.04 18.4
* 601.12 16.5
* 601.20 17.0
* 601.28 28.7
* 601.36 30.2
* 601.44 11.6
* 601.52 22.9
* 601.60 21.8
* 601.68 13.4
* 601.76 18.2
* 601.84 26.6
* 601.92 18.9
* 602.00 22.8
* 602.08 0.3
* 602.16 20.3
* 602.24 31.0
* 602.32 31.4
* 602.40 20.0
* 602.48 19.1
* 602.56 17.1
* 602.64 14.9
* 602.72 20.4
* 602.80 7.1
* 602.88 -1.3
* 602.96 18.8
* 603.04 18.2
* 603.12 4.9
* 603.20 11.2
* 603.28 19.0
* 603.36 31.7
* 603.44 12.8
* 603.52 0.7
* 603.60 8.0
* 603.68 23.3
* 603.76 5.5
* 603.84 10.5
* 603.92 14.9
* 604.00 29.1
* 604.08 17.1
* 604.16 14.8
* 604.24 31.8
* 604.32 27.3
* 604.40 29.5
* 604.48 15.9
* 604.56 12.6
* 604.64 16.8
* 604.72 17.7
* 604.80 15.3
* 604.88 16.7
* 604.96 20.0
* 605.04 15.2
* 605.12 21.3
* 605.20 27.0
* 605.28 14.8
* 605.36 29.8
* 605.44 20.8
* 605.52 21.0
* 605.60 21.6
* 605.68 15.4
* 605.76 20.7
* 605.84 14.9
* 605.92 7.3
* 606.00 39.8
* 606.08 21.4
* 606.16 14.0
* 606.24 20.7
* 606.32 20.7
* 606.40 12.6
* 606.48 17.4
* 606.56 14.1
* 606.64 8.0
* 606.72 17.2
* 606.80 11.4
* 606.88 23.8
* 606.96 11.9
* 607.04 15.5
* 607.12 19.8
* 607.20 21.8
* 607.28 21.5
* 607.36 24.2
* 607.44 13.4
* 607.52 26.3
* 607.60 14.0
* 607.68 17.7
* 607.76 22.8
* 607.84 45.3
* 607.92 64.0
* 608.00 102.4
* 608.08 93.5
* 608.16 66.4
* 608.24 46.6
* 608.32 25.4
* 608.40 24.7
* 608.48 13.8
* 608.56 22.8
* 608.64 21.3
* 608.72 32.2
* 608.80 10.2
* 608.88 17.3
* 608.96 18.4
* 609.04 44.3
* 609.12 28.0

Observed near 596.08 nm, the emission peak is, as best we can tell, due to H-beta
